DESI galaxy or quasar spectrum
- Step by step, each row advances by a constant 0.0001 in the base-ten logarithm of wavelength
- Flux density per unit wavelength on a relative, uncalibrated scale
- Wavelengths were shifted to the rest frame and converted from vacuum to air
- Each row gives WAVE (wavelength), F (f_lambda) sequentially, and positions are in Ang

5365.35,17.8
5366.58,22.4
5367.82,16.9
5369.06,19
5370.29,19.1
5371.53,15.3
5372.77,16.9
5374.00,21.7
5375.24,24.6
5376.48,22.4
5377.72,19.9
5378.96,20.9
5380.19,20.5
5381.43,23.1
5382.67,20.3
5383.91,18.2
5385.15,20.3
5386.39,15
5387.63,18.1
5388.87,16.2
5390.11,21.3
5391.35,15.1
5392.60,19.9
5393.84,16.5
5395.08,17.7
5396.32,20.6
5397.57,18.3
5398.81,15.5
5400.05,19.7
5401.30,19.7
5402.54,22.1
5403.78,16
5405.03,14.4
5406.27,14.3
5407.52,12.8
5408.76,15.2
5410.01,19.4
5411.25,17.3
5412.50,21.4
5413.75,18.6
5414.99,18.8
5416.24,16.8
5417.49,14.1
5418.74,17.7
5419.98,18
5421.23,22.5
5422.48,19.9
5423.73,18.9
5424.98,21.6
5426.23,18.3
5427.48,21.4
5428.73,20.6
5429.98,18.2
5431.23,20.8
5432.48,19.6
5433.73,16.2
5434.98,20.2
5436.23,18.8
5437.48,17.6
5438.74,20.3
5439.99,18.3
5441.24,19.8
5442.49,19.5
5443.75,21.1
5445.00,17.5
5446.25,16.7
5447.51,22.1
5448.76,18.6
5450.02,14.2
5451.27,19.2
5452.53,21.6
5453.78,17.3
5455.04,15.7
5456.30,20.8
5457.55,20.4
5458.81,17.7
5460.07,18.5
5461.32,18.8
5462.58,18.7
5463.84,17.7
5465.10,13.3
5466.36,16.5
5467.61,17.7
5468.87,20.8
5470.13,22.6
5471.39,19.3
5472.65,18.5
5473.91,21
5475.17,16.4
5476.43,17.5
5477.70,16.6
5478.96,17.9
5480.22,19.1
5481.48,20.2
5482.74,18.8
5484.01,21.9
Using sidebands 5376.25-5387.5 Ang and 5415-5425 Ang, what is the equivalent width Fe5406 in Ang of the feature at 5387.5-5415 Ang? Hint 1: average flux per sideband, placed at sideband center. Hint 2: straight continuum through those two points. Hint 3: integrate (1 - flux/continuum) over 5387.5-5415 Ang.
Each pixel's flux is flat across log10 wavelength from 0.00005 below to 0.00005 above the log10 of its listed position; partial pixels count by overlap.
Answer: 2.1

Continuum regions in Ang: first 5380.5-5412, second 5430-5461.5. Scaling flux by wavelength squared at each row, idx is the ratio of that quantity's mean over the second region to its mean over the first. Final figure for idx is 1.07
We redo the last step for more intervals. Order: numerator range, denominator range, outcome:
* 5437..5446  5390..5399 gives 1.08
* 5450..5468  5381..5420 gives 1.03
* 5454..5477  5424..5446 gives 0.96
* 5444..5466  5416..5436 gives 0.96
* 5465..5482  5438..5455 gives 1.00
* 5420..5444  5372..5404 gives 1.03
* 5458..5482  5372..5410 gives 1.02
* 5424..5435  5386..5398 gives 1.11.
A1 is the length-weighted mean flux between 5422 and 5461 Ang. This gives 19.1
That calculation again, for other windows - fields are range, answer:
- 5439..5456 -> 18.7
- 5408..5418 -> 17.7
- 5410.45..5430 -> 19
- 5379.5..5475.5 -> 18.6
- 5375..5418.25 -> 18.4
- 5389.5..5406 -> 18.1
